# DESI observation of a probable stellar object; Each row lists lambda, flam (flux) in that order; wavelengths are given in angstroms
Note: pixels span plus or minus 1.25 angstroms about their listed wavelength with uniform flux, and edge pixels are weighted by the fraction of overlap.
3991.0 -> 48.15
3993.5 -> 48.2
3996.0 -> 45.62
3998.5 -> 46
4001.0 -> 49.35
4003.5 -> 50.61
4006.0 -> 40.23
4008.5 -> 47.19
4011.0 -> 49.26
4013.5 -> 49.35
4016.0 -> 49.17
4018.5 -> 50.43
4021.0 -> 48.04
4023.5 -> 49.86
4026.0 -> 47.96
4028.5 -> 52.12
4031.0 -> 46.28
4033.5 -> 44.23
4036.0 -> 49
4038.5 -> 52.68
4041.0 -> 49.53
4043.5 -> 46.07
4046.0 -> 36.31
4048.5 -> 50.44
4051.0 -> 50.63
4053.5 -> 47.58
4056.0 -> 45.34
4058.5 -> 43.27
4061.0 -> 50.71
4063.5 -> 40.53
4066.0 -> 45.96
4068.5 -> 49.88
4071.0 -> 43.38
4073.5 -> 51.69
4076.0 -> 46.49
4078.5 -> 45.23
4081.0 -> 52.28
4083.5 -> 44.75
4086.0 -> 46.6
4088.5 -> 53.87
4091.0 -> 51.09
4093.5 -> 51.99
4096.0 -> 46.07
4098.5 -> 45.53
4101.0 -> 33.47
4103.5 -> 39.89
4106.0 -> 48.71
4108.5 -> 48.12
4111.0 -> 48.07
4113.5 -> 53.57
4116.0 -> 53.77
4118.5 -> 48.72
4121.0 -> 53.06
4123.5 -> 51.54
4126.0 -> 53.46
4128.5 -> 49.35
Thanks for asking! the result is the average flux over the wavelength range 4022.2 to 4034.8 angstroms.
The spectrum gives 48.1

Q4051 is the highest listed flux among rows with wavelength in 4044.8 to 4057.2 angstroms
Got 50.63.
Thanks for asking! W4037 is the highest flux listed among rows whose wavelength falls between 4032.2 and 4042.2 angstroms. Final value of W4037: 52.68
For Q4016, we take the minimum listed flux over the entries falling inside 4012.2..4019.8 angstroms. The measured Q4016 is 49.17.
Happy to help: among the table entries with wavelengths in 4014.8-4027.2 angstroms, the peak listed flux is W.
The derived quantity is 50.43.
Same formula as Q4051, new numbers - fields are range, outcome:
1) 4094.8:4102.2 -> 46.07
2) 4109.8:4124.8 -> 53.77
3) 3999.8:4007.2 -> 50.61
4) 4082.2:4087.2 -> 46.6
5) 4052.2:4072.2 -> 50.71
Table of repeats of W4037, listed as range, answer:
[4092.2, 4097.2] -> 51.99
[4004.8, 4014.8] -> 49.35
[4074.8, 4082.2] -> 52.28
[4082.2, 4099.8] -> 53.87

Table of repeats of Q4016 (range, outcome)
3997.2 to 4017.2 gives 40.23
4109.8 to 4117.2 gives 48.07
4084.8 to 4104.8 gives 33.47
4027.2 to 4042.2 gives 44.23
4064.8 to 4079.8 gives 43.38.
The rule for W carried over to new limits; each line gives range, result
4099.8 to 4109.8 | 48.71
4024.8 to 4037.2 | 52.12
